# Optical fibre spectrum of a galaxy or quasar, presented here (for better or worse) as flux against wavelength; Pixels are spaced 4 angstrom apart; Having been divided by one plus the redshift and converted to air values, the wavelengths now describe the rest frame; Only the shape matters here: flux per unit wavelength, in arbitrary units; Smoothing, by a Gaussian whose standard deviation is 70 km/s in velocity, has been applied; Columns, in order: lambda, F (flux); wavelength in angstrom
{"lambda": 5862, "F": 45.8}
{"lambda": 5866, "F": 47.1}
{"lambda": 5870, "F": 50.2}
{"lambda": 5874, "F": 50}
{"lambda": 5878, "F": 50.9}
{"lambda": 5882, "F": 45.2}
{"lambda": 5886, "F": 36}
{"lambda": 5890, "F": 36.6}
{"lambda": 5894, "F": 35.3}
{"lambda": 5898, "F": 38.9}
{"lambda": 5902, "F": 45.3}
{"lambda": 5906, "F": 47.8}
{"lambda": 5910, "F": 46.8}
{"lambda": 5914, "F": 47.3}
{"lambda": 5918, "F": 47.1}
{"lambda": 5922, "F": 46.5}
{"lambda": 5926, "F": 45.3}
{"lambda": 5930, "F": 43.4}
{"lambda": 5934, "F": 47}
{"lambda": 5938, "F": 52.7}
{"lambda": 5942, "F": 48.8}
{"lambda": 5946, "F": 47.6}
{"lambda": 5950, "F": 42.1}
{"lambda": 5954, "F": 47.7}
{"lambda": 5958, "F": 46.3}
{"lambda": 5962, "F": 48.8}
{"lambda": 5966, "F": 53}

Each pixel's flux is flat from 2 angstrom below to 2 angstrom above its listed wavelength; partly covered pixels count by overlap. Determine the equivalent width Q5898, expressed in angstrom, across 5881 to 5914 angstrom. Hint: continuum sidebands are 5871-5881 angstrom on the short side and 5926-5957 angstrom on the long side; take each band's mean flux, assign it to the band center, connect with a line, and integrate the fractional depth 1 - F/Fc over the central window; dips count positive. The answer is 4.8 angstrom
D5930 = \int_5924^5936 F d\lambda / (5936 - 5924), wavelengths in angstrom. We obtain 45.2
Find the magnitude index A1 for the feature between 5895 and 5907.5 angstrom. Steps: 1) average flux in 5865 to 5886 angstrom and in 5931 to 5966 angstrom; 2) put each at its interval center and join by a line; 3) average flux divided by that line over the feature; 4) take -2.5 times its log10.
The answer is 0.11 mag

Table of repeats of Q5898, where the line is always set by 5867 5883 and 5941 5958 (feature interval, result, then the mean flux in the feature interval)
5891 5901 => 2.17 angstrom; 37.9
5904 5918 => 0.16 angstrom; 47.3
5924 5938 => 0.23 angstrom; 46.3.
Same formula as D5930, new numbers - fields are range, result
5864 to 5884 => 48.7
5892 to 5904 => 39.8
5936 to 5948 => 49.7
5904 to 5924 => 47.1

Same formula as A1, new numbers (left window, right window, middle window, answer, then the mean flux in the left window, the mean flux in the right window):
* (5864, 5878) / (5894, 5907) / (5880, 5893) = 0.17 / 49.4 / 42.4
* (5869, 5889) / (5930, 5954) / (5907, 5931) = 0.01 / 45.8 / 47.3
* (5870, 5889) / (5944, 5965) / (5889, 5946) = 0.02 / 45.5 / 46.8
